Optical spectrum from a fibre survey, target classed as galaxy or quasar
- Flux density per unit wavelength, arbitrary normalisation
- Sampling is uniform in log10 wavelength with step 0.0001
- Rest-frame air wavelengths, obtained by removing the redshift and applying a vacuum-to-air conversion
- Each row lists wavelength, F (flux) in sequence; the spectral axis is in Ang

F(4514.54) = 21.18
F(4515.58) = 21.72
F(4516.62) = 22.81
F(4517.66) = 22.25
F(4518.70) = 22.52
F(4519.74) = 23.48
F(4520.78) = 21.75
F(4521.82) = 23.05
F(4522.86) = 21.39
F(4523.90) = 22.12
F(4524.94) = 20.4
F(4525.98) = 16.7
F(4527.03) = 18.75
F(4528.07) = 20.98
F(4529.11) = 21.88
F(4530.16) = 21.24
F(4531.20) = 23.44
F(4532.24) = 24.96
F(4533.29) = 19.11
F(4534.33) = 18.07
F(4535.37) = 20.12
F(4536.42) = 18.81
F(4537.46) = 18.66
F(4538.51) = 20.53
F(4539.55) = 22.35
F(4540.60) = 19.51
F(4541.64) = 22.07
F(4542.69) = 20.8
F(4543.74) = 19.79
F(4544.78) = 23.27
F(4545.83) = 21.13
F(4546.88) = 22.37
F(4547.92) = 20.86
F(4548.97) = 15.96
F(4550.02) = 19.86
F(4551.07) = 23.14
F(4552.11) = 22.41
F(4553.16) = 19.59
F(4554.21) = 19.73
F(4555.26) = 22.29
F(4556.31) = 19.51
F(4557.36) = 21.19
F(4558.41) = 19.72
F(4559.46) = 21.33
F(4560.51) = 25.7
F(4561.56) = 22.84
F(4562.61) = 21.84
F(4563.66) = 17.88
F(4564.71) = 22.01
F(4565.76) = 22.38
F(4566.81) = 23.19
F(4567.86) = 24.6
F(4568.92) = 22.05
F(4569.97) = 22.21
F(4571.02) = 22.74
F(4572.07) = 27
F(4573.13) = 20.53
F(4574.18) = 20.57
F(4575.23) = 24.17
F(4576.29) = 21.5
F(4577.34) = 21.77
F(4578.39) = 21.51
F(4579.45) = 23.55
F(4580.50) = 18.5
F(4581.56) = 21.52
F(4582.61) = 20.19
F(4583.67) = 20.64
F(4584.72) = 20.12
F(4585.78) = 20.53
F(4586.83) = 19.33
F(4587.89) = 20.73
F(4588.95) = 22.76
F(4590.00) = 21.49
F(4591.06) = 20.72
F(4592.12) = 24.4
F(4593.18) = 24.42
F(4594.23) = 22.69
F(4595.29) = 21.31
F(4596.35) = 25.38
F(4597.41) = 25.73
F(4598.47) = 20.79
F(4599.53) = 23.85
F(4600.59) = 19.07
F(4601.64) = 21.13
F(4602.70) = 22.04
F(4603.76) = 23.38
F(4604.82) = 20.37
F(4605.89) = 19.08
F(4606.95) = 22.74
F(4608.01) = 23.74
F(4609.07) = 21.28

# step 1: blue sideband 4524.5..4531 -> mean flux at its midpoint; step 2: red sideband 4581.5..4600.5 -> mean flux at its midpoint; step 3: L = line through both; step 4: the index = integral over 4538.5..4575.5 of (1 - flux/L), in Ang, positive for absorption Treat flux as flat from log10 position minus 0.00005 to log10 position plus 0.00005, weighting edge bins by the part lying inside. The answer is -1.0 Ang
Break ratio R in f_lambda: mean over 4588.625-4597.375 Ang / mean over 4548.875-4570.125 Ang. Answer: 1.07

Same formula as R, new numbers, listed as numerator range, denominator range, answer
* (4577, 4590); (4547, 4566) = 1.00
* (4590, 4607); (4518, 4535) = 1.05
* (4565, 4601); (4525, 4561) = 1.07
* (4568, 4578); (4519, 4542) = 1.08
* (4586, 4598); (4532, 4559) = 1.10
